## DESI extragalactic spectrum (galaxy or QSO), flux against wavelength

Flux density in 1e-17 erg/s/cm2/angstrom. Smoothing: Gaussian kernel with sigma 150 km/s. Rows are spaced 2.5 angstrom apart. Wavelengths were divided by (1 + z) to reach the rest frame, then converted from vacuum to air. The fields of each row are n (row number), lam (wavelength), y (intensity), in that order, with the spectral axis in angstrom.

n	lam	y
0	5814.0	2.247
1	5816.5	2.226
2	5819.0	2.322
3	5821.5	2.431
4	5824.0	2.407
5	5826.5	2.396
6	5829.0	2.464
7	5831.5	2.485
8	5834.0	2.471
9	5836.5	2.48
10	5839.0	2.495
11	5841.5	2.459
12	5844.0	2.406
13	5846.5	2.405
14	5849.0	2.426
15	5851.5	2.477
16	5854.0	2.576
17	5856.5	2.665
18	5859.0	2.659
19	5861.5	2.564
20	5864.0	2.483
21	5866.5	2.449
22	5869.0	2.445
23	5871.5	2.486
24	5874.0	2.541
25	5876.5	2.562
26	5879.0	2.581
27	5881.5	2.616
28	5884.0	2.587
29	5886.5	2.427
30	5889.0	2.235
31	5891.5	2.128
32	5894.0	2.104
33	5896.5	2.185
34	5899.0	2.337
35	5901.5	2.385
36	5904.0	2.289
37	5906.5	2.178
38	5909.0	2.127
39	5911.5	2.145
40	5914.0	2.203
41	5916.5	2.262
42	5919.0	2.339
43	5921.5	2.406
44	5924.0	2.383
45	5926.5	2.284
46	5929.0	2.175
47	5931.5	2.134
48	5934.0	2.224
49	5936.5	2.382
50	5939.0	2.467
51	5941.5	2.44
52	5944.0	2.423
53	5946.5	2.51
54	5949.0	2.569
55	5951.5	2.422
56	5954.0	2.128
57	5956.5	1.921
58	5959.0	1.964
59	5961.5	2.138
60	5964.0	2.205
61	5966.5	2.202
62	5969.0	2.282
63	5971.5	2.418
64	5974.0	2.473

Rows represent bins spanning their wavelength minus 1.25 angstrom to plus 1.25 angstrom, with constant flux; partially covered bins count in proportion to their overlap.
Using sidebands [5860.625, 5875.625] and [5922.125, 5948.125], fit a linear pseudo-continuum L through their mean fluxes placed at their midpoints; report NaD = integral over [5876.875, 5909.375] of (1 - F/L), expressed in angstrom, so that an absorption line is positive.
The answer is 1.43 angstrom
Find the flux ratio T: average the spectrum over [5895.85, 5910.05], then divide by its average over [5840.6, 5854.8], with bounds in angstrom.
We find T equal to 0.92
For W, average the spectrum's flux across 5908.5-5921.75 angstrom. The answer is 2.24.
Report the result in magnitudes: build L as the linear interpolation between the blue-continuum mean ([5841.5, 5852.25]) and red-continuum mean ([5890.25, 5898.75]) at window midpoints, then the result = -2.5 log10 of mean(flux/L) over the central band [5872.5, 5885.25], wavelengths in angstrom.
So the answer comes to -0.15 mag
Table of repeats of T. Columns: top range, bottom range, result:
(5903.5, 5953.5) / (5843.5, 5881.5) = 0.92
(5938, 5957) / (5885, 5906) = 1.05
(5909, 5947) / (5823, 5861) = 0.93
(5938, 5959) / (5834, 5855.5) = 0.95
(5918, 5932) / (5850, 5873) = 0.91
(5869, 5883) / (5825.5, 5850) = 1.04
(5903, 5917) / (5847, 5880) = 0.87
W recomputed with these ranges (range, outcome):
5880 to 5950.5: 2.32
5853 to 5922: 2.39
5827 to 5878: 2.5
